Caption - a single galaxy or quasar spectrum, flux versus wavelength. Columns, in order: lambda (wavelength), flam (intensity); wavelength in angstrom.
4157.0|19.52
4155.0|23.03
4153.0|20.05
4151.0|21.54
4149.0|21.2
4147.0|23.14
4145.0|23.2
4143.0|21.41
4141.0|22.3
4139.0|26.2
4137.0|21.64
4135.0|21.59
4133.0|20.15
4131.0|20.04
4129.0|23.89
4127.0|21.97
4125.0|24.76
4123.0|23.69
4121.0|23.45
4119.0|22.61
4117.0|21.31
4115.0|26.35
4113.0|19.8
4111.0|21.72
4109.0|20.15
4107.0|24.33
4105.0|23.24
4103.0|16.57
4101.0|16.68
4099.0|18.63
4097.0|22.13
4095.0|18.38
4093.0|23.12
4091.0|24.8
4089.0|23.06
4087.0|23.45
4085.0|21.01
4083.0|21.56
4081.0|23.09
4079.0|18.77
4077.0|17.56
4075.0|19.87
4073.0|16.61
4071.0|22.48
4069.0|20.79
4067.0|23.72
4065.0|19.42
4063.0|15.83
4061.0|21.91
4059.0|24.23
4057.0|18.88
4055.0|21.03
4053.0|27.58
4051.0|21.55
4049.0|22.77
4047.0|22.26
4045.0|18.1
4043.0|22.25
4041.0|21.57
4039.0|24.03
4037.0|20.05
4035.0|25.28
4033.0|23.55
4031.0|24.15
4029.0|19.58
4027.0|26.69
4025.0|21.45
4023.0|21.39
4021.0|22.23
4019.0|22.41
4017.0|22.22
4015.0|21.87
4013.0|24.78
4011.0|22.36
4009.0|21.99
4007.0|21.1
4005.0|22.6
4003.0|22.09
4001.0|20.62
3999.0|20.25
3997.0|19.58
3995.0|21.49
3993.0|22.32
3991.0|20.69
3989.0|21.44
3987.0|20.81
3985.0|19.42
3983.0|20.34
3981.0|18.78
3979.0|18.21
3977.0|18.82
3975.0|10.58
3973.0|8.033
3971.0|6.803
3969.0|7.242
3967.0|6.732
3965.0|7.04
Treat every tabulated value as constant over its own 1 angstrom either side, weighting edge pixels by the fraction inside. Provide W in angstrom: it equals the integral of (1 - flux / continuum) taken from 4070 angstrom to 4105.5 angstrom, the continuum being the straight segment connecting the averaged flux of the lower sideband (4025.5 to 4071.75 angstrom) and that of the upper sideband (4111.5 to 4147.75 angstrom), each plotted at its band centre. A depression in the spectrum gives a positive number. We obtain 2.8 angstrom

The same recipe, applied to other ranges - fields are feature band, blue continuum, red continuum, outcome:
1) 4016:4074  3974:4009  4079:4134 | -2.9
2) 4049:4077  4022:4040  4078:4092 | 1.9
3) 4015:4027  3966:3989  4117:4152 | -4.0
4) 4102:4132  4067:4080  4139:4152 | -1.3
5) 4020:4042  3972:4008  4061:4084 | -3.4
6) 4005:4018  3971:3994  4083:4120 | -2.7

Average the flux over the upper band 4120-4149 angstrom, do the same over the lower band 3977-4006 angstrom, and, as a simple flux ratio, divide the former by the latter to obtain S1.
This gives 1.10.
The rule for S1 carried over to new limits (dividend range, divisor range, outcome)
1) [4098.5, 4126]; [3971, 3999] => 1.20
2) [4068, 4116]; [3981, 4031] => 0.97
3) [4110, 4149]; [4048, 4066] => 1.05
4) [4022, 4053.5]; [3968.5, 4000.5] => 1.30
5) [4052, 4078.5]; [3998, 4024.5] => 0.94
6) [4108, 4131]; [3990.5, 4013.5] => 1.05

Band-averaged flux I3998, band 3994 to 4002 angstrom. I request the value 20.5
